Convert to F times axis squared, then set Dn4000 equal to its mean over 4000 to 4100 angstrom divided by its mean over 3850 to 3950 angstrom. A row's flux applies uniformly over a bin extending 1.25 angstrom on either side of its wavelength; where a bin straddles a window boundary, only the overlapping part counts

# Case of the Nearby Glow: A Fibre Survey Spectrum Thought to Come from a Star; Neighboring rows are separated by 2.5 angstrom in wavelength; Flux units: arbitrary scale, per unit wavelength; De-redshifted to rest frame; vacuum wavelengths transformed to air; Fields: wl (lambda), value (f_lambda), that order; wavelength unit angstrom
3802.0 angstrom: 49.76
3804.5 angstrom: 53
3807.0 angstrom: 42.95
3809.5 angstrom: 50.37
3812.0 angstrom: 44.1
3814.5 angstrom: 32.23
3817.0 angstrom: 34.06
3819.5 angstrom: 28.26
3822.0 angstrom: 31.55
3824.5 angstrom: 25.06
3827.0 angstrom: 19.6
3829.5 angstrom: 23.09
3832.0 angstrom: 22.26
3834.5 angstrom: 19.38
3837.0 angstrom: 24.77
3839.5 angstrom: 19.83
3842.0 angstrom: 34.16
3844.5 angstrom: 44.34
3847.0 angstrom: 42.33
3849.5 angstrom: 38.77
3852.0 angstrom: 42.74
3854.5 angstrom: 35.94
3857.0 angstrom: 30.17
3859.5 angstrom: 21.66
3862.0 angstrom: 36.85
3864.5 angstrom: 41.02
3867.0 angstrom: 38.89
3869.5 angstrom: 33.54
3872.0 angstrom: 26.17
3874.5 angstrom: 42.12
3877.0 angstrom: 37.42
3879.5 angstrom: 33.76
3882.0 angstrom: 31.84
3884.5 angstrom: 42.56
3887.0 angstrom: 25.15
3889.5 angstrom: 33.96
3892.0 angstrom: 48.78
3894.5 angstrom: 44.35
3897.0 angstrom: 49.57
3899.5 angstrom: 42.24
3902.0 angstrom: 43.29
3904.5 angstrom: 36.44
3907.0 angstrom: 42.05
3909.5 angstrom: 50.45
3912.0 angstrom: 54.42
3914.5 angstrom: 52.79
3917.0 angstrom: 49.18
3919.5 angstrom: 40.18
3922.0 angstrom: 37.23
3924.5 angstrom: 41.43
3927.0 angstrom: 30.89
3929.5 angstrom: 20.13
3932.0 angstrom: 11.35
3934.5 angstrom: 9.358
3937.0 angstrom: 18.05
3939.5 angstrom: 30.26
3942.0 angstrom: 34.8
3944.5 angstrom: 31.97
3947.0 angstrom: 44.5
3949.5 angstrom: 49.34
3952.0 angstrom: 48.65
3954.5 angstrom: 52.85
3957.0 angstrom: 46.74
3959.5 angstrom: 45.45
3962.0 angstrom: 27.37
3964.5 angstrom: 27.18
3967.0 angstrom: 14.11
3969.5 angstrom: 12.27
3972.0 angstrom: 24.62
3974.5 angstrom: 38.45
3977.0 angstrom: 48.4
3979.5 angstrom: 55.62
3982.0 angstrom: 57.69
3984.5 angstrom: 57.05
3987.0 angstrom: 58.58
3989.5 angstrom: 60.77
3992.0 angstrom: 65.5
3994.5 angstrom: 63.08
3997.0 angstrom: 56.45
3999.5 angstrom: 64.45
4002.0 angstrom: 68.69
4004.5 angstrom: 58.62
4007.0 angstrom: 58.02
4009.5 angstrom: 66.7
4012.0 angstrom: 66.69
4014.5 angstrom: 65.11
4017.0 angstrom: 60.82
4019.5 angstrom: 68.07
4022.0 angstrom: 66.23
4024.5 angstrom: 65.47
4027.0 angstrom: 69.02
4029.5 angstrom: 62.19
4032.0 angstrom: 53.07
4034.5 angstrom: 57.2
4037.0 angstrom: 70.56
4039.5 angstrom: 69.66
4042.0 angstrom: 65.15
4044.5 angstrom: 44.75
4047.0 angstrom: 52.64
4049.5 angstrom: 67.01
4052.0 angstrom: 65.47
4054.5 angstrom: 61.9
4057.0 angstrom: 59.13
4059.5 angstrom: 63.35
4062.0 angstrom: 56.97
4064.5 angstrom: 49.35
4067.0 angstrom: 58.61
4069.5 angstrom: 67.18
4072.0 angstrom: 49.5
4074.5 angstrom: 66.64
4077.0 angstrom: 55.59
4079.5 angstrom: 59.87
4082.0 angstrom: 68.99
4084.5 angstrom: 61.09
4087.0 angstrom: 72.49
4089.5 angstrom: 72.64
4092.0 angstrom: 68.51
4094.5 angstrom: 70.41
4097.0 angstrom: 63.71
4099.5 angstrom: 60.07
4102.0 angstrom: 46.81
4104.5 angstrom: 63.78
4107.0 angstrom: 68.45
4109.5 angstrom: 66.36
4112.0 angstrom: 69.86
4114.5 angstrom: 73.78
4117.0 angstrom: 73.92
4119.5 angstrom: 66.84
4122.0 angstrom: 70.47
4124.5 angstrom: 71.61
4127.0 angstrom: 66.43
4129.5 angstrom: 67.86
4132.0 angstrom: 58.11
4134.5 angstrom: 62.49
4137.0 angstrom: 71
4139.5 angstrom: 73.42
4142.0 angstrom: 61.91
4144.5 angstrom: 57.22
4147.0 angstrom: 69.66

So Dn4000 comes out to 1.8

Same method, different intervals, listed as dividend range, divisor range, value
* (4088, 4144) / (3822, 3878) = 2.39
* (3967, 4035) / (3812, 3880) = 1.91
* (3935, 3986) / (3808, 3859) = 1.26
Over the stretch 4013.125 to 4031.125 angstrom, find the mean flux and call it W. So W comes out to 65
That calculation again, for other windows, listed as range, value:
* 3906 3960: 38.2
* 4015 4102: 62.2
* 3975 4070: 61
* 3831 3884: 33.4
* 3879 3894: 36.5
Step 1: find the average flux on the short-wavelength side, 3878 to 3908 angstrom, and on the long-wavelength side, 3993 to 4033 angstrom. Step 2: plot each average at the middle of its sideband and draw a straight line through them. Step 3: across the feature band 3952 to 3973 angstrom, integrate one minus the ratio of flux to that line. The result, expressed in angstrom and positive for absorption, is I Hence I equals 8.1 angstrom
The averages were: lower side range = 39.5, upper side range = 63.4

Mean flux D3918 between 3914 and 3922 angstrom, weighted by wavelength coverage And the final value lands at 45.3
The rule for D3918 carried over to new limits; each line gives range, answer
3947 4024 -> 51.8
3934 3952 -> 33.3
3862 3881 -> 36.1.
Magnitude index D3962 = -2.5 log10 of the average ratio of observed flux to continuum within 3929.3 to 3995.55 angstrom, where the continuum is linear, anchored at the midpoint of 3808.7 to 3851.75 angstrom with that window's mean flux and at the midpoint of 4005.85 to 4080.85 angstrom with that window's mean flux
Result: 0.277 mag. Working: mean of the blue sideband 31.5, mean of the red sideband 61.4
